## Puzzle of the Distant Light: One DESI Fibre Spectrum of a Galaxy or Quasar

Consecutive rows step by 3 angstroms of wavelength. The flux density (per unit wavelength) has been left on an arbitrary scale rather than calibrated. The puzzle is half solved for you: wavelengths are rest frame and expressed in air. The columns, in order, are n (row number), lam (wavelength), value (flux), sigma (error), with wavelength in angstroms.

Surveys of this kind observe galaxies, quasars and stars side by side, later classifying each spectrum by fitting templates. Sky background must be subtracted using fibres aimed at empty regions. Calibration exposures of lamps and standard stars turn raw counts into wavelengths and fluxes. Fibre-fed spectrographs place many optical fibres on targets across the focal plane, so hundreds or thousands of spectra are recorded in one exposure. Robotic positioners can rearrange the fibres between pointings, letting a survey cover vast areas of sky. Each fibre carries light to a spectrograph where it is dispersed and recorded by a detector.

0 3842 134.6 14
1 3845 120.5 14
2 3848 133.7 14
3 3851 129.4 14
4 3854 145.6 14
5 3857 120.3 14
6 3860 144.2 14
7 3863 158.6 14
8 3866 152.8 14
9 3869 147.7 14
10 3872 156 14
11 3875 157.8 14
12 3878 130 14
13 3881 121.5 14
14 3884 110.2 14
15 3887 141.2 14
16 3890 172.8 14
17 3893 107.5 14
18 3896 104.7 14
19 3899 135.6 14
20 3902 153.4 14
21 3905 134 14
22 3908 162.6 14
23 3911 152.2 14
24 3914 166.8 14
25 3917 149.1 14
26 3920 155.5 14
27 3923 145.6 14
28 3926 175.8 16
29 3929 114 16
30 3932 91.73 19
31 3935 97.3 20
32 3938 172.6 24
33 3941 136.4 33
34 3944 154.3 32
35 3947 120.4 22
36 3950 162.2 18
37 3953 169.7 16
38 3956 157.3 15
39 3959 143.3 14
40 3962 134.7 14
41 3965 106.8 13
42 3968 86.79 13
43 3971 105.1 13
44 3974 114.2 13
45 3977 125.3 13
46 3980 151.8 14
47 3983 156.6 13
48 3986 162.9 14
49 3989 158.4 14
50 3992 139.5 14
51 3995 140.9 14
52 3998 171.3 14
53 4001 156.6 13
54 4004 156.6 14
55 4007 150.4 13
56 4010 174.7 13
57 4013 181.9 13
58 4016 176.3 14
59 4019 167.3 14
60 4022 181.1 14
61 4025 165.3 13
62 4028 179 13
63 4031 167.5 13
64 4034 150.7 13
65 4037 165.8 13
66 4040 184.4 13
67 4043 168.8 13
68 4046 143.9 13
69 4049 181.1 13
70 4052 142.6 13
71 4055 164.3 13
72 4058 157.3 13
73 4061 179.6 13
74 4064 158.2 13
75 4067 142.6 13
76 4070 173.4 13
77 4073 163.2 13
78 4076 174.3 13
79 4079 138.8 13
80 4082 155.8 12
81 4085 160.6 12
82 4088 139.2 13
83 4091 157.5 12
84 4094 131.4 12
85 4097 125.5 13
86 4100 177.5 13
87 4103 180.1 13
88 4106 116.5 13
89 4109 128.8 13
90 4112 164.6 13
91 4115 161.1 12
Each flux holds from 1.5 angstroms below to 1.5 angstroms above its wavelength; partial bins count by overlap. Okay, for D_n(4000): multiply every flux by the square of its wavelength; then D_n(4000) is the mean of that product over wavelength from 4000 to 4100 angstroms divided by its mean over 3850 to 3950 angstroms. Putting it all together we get 1.24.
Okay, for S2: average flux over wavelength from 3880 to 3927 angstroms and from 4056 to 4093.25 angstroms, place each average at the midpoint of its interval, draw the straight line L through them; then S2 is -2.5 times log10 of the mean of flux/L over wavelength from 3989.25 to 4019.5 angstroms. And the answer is -0.065 mag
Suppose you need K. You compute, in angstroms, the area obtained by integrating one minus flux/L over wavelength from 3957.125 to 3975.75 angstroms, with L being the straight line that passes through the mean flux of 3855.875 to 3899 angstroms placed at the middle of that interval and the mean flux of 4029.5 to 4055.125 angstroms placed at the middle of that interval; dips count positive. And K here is 4.33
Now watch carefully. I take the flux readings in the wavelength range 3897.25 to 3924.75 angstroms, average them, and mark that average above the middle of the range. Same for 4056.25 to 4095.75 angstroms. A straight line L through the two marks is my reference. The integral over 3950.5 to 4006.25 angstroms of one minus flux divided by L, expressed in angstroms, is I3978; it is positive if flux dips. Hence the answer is 4.1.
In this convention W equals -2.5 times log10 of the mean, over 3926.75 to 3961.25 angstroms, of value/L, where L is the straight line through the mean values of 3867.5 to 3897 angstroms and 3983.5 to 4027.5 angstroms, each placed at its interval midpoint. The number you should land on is 0.08 mag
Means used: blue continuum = 135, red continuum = 163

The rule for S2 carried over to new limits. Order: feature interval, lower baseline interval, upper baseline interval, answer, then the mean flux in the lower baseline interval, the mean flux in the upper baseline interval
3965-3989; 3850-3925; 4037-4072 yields 0.19 mag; 143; 163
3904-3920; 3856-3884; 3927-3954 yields -0.12 mag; 142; 136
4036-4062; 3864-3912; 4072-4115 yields -0.11 mag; 140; 151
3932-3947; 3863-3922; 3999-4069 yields 0.13 mag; 143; 165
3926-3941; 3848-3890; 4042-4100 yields 0.15 mag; 141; 156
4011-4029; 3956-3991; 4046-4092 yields -0.20 mag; 133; 159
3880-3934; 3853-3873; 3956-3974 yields -0.03 mag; 146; 119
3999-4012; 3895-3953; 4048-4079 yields -0.05 mag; 142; 162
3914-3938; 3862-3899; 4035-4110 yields 0.04 mag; 138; 157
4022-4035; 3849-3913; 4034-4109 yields -0.10 mag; 140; 157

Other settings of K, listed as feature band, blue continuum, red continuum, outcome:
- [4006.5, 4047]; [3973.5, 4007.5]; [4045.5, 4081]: -3.7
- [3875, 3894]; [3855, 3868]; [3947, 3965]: 1.5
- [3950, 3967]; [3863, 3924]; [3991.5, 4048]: 1.3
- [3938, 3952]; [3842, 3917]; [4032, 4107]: -0.1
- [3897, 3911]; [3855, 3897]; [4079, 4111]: -0.6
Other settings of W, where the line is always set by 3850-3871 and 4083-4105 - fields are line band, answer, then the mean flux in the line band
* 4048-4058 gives -0.07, 161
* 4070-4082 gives -0.06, 160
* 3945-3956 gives -0.04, 152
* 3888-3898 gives 0.12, 129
